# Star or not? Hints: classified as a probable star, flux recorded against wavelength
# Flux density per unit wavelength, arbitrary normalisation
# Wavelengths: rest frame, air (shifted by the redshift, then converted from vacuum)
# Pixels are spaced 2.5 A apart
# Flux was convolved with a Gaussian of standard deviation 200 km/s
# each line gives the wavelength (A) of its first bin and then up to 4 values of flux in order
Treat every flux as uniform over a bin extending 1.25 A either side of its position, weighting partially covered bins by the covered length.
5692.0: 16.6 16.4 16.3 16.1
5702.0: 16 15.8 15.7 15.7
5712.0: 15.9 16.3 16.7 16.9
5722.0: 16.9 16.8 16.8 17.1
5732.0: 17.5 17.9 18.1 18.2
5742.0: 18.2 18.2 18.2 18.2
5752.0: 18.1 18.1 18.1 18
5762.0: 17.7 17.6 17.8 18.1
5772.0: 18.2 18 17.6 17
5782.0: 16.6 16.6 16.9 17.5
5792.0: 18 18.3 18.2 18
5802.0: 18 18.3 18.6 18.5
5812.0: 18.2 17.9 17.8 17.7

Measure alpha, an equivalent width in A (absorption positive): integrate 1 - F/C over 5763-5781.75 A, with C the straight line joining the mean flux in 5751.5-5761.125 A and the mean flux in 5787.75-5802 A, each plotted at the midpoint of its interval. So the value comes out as 0.34 A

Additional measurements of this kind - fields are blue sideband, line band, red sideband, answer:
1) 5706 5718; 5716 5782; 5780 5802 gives -3.69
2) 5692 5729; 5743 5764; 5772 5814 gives -1.19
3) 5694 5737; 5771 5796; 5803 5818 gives 0.39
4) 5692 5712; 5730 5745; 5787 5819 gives -1.09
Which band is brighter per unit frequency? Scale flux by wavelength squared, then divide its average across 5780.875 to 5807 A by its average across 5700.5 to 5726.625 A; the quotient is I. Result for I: 1.1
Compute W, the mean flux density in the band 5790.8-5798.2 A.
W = 18.2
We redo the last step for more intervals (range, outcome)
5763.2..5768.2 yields 17.7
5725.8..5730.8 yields 17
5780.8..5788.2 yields 16.7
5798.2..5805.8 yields 18.1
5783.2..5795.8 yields 17.5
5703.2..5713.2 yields 15.8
